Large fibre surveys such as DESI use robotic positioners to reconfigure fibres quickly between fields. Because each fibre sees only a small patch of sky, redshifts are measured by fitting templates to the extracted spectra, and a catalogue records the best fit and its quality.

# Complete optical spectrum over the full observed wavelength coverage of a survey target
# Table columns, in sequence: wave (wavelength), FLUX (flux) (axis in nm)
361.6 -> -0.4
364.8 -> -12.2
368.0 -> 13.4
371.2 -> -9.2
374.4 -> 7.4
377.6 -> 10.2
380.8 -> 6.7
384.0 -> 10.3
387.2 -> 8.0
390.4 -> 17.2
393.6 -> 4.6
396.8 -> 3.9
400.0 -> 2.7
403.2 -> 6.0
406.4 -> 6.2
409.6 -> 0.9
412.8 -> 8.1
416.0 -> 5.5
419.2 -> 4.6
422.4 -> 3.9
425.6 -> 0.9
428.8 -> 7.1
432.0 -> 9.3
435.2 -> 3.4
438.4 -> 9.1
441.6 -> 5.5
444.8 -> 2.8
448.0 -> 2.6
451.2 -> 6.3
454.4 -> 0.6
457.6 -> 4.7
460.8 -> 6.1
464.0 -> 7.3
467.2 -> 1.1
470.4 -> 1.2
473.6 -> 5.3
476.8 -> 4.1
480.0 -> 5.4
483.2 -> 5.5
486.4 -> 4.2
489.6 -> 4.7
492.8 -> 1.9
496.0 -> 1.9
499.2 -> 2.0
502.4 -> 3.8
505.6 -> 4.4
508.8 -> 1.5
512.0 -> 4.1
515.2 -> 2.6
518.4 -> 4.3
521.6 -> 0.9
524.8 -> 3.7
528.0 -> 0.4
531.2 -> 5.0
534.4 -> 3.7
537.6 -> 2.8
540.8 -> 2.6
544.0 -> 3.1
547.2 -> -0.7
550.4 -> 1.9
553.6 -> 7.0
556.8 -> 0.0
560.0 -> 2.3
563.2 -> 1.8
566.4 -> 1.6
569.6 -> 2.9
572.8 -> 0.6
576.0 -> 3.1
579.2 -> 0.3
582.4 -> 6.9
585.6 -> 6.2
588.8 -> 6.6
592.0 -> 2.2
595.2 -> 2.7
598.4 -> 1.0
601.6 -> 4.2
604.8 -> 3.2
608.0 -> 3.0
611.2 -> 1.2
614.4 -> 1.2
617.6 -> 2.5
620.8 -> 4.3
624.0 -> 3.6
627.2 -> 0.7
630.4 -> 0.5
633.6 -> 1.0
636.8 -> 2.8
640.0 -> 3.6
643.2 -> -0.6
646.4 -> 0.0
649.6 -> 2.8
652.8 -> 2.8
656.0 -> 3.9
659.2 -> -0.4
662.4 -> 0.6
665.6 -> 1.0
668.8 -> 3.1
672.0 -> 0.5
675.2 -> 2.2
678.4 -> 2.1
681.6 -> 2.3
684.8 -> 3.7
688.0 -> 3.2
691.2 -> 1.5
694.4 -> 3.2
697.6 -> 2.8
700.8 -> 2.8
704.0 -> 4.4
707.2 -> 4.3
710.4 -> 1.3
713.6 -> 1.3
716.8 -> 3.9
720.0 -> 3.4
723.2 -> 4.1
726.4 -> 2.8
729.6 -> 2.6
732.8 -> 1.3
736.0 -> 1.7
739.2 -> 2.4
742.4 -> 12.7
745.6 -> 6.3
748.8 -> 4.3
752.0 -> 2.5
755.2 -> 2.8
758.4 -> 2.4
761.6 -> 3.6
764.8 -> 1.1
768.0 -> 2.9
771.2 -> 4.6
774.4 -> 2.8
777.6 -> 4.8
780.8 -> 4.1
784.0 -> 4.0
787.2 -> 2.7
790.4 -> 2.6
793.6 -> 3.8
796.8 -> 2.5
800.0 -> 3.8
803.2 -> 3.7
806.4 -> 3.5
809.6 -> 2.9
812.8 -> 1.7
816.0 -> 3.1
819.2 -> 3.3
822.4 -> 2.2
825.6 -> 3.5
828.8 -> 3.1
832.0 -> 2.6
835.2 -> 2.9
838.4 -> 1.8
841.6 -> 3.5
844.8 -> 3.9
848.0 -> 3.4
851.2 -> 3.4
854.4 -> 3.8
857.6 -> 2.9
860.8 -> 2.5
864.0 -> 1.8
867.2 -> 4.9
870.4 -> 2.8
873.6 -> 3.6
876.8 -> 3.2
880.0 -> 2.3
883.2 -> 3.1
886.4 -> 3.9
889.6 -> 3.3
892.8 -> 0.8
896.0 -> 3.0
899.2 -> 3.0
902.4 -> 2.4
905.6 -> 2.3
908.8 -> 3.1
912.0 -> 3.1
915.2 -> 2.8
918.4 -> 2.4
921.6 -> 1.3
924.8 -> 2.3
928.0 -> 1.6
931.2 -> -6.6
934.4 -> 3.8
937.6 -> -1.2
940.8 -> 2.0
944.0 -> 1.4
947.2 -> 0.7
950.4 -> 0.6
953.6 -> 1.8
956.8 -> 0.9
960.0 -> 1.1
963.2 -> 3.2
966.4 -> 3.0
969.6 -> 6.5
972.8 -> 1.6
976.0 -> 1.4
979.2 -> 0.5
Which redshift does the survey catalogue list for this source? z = 0.994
